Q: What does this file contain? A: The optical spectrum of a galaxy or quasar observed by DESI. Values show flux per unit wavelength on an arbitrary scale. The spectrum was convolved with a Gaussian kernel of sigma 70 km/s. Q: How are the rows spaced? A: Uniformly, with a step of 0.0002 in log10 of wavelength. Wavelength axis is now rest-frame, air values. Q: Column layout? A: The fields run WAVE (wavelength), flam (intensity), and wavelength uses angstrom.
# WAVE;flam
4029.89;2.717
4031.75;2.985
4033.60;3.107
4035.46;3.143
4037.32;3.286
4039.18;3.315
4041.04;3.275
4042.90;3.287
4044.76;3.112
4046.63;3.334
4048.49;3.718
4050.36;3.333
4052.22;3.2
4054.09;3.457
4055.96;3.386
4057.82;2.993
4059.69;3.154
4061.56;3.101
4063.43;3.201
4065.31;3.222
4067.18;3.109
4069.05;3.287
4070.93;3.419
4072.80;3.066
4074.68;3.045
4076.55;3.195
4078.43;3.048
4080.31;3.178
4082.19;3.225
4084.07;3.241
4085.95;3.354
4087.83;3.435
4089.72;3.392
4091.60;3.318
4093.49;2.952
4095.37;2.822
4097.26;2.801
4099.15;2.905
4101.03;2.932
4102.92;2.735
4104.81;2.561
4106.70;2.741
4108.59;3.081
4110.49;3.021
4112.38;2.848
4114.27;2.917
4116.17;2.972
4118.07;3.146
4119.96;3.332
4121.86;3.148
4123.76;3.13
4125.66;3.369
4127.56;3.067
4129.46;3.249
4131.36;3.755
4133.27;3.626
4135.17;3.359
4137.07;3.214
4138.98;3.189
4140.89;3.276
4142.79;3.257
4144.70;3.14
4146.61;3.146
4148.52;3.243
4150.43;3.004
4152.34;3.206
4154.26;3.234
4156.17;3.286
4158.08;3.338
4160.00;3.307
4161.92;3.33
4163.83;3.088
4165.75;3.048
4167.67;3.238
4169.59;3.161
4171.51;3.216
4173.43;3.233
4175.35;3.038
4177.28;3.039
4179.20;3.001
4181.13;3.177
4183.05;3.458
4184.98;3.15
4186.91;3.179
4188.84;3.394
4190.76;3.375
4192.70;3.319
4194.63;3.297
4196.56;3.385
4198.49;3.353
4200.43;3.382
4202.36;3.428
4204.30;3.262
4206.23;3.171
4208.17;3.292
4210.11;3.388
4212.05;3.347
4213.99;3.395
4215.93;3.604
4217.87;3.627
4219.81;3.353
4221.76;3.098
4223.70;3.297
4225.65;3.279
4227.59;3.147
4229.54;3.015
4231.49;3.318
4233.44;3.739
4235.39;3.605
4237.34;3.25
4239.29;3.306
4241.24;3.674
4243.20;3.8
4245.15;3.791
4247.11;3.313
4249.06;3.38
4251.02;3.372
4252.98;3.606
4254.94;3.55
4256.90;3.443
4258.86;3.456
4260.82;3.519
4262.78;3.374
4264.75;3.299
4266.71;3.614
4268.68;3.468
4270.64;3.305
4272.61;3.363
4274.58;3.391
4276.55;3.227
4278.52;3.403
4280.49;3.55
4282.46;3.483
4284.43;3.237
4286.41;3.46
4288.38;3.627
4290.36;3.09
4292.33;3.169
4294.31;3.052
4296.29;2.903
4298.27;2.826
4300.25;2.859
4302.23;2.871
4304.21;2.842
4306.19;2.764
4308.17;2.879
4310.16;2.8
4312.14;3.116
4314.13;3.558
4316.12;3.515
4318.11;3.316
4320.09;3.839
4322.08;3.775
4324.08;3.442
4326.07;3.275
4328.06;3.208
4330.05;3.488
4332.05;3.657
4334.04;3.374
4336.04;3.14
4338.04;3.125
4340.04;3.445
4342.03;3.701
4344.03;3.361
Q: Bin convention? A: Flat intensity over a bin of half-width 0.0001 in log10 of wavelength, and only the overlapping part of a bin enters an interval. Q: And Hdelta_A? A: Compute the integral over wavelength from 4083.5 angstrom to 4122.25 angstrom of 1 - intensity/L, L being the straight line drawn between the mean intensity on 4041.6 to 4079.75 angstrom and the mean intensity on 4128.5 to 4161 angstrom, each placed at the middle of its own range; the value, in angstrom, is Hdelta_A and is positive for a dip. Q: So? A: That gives 2.75 angstrom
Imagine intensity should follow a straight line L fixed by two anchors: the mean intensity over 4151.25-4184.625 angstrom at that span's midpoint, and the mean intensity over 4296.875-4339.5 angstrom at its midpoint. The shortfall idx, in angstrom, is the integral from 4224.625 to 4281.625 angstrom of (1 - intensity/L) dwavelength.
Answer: -3.93 angstrom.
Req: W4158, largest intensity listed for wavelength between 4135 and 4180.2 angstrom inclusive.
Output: 3.359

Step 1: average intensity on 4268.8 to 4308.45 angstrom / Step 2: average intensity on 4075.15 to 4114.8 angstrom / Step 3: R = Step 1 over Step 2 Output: 1.05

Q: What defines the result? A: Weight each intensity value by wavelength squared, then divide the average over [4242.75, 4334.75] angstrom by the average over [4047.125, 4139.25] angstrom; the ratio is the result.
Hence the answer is 1.16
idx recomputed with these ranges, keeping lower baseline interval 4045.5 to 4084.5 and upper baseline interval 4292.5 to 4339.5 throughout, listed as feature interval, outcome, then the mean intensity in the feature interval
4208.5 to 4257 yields -3.2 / 3.43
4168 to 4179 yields 0.3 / 3.13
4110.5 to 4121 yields 0.6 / 3.04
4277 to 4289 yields -0.9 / 3.45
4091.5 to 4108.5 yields 2.0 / 2.85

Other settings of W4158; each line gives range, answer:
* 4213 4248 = 3.8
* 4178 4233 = 3.627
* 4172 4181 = 3.233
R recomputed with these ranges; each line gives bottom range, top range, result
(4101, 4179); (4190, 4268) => 1.08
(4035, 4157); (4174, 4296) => 1.06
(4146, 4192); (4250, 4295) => 1.06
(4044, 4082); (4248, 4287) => 1.06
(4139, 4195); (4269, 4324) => 1.01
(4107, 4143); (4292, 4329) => 0.99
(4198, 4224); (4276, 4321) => 0.95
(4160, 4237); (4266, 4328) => 0.99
